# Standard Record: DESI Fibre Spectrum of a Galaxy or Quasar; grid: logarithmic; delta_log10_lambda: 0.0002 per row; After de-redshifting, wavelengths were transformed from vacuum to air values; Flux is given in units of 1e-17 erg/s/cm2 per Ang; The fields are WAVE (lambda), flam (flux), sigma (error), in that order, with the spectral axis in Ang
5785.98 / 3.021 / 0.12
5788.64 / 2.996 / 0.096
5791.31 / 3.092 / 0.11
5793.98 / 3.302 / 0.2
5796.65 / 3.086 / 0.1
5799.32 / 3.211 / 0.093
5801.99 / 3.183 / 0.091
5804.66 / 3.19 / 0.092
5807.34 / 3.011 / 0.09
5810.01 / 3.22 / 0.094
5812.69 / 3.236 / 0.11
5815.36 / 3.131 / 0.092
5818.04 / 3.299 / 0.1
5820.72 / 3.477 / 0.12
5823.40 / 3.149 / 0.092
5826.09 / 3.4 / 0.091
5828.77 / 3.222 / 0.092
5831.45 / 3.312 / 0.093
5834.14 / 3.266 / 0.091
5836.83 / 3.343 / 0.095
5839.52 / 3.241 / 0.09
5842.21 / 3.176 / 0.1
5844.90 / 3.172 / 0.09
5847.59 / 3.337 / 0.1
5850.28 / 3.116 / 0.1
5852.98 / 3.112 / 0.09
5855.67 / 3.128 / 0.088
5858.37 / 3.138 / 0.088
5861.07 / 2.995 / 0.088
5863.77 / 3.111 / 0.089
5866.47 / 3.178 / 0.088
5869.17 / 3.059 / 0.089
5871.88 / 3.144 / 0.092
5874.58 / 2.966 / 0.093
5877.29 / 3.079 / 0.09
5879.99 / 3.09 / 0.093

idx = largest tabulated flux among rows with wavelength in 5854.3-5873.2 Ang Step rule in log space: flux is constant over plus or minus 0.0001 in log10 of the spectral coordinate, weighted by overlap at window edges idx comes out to 3.178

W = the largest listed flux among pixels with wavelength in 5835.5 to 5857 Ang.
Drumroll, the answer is 3.343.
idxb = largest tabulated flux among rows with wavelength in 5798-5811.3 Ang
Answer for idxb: 3.22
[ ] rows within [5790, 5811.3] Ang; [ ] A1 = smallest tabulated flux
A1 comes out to 3.011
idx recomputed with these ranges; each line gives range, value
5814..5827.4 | 3.477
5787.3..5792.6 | 3.092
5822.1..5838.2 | 3.4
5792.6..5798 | 3.302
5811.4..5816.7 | 3.236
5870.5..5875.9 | 3.144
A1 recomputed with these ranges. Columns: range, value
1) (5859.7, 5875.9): 2.966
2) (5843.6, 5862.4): 2.995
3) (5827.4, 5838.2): 3.222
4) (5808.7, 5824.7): 3.131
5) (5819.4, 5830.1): 3.149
